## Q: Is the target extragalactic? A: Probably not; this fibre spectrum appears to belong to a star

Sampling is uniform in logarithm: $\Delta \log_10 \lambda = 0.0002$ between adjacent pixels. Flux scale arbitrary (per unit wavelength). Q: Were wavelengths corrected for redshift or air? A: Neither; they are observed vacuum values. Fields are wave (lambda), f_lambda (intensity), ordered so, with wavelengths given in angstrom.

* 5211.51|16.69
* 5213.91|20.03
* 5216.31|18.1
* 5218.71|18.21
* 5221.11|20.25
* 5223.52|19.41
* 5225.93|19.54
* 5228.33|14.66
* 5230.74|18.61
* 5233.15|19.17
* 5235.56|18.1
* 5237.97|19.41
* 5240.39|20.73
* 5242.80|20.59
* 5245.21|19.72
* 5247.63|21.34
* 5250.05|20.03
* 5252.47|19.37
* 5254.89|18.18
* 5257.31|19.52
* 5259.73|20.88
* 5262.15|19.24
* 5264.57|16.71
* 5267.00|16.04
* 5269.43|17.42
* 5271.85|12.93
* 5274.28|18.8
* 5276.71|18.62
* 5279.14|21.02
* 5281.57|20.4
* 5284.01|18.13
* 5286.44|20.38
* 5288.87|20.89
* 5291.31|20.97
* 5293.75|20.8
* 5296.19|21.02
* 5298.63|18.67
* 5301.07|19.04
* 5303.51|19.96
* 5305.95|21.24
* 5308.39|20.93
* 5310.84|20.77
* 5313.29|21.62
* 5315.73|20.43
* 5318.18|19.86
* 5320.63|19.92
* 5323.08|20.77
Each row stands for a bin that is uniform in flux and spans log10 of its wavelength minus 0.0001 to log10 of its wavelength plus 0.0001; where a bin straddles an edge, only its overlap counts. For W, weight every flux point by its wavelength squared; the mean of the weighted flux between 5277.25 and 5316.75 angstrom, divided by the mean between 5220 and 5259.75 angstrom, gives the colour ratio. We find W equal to 1.08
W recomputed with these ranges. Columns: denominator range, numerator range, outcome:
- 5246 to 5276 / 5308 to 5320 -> 1.15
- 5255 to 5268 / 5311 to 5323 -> 1.13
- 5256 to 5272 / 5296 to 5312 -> 1.15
